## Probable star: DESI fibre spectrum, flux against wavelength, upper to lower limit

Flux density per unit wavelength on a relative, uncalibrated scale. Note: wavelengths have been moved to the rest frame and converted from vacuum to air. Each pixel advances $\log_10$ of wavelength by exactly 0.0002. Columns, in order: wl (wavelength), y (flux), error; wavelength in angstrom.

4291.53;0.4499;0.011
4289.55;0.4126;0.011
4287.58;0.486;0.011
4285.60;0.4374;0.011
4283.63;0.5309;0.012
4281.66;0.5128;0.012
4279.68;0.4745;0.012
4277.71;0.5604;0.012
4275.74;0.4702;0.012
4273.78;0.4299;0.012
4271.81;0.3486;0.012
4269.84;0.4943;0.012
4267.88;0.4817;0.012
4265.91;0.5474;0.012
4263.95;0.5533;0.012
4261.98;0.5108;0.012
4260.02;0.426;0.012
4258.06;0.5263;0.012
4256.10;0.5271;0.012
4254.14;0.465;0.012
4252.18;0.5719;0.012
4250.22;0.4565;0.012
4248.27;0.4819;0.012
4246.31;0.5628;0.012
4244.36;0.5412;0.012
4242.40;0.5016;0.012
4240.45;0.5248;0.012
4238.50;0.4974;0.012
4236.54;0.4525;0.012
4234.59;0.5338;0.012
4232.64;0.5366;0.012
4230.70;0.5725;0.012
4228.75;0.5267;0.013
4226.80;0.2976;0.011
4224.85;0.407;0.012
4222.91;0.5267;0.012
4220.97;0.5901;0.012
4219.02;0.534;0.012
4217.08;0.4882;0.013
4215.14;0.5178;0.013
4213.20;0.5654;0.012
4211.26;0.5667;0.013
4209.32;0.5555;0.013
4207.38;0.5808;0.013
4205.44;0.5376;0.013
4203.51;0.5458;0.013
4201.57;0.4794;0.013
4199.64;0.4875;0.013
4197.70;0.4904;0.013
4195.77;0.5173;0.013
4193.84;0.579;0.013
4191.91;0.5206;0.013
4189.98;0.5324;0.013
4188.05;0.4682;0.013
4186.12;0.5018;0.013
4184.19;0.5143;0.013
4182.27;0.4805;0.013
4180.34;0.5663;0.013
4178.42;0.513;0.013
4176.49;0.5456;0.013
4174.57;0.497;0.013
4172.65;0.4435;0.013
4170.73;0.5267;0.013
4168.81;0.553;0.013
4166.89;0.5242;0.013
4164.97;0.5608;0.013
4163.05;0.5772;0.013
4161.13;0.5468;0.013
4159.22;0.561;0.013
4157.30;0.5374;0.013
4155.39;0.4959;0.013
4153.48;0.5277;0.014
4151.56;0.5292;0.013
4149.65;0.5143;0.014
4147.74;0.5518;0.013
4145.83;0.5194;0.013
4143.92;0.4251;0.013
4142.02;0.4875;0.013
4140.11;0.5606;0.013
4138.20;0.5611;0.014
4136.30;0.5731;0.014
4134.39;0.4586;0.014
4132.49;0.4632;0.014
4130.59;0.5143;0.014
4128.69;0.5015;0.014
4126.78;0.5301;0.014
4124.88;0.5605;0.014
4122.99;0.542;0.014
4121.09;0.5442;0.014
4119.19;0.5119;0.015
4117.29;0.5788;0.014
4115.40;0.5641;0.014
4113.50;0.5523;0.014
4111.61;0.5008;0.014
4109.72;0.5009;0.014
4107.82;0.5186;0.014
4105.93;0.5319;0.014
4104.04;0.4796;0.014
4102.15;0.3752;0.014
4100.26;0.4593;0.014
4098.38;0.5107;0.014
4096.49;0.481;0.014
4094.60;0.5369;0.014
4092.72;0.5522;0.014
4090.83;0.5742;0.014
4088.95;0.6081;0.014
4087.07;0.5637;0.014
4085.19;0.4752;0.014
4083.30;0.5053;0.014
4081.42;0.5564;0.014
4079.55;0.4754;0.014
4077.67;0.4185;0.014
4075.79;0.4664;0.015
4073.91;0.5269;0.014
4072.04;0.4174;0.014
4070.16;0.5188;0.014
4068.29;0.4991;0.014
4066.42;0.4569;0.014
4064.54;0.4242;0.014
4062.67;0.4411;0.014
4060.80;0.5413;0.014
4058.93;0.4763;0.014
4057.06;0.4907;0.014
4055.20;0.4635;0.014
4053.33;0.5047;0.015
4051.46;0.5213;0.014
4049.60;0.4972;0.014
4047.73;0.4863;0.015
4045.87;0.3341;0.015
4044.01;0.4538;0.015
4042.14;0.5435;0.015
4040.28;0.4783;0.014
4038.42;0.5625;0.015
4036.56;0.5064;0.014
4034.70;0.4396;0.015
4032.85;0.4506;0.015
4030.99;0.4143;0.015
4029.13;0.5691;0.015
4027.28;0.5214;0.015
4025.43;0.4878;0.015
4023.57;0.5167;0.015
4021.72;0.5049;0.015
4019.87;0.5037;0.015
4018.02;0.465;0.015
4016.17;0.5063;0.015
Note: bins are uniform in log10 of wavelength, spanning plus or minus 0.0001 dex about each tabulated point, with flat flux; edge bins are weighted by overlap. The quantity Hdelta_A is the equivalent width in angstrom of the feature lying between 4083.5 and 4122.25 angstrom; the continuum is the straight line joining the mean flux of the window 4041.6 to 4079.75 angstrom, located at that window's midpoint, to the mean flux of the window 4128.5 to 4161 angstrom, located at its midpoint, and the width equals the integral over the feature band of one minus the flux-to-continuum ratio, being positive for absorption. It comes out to -1.97 angstrom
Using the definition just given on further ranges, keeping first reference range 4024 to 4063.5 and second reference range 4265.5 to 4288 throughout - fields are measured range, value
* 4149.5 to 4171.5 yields -2.6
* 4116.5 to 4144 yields -2.3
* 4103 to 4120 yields -1.5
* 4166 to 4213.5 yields -4.1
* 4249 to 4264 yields -0.7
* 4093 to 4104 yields 0.1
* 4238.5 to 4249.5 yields -0.9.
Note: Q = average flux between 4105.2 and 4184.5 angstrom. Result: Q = 0.525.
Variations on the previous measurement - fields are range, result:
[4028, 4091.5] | 0.49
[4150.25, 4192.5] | 0.524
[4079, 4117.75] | 0.519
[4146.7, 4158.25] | 0.526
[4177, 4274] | 0.509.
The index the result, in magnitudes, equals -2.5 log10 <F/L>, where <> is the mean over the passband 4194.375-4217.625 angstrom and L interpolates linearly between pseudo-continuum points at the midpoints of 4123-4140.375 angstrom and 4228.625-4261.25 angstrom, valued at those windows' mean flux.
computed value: -0.03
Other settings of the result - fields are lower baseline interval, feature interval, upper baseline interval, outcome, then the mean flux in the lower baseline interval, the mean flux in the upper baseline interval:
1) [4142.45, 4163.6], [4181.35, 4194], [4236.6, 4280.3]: 0.01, 0.524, 0.497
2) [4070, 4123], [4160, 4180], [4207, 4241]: -0.04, 0.511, 0.514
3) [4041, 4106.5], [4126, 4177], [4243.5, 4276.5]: -0.06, 0.49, 0.494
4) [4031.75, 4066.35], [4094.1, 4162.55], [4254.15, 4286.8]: -0.08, 0.478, 0.489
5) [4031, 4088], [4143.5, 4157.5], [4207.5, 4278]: -0.05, 0.482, 0.505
